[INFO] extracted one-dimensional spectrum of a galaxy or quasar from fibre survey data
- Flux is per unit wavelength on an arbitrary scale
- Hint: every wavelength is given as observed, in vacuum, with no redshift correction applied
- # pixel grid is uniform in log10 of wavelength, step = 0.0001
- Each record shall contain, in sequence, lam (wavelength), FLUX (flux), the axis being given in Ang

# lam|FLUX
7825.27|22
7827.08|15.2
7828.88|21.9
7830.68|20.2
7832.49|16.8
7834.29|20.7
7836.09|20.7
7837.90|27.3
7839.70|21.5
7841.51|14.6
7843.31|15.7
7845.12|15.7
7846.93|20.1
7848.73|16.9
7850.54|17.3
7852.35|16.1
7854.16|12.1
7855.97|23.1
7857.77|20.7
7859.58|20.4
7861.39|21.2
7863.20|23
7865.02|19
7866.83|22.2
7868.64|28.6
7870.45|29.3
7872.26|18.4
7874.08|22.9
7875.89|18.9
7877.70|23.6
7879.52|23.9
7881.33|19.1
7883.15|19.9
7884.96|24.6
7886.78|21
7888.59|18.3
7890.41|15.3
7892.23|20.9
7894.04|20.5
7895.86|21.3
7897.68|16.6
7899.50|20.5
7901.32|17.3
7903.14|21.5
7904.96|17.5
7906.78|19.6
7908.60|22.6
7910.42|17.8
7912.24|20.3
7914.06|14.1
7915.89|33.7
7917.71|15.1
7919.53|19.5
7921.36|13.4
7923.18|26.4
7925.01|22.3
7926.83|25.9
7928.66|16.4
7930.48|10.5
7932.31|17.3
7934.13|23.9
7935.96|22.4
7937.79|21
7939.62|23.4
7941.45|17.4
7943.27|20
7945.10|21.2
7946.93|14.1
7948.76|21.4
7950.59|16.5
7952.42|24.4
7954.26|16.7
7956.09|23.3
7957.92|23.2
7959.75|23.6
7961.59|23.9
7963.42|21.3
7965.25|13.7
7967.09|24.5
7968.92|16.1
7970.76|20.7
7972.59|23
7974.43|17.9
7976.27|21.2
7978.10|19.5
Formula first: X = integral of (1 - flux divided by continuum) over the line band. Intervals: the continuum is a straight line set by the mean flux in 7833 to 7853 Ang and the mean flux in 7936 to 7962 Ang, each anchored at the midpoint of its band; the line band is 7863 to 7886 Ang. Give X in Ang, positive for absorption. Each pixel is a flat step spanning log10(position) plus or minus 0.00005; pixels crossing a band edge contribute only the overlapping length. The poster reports -3.8 Ang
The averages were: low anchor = 18.8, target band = 22.5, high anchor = 20.7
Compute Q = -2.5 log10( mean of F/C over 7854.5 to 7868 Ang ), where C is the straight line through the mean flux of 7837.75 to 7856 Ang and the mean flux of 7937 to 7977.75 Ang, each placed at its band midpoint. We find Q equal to -0.18 mag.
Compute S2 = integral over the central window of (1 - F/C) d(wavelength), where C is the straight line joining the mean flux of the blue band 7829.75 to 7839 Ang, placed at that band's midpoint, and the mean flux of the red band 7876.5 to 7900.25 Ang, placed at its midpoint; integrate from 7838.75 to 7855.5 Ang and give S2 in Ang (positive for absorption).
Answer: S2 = 3.3 Ang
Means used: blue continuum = 21.2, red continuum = 20.4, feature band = 16.9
